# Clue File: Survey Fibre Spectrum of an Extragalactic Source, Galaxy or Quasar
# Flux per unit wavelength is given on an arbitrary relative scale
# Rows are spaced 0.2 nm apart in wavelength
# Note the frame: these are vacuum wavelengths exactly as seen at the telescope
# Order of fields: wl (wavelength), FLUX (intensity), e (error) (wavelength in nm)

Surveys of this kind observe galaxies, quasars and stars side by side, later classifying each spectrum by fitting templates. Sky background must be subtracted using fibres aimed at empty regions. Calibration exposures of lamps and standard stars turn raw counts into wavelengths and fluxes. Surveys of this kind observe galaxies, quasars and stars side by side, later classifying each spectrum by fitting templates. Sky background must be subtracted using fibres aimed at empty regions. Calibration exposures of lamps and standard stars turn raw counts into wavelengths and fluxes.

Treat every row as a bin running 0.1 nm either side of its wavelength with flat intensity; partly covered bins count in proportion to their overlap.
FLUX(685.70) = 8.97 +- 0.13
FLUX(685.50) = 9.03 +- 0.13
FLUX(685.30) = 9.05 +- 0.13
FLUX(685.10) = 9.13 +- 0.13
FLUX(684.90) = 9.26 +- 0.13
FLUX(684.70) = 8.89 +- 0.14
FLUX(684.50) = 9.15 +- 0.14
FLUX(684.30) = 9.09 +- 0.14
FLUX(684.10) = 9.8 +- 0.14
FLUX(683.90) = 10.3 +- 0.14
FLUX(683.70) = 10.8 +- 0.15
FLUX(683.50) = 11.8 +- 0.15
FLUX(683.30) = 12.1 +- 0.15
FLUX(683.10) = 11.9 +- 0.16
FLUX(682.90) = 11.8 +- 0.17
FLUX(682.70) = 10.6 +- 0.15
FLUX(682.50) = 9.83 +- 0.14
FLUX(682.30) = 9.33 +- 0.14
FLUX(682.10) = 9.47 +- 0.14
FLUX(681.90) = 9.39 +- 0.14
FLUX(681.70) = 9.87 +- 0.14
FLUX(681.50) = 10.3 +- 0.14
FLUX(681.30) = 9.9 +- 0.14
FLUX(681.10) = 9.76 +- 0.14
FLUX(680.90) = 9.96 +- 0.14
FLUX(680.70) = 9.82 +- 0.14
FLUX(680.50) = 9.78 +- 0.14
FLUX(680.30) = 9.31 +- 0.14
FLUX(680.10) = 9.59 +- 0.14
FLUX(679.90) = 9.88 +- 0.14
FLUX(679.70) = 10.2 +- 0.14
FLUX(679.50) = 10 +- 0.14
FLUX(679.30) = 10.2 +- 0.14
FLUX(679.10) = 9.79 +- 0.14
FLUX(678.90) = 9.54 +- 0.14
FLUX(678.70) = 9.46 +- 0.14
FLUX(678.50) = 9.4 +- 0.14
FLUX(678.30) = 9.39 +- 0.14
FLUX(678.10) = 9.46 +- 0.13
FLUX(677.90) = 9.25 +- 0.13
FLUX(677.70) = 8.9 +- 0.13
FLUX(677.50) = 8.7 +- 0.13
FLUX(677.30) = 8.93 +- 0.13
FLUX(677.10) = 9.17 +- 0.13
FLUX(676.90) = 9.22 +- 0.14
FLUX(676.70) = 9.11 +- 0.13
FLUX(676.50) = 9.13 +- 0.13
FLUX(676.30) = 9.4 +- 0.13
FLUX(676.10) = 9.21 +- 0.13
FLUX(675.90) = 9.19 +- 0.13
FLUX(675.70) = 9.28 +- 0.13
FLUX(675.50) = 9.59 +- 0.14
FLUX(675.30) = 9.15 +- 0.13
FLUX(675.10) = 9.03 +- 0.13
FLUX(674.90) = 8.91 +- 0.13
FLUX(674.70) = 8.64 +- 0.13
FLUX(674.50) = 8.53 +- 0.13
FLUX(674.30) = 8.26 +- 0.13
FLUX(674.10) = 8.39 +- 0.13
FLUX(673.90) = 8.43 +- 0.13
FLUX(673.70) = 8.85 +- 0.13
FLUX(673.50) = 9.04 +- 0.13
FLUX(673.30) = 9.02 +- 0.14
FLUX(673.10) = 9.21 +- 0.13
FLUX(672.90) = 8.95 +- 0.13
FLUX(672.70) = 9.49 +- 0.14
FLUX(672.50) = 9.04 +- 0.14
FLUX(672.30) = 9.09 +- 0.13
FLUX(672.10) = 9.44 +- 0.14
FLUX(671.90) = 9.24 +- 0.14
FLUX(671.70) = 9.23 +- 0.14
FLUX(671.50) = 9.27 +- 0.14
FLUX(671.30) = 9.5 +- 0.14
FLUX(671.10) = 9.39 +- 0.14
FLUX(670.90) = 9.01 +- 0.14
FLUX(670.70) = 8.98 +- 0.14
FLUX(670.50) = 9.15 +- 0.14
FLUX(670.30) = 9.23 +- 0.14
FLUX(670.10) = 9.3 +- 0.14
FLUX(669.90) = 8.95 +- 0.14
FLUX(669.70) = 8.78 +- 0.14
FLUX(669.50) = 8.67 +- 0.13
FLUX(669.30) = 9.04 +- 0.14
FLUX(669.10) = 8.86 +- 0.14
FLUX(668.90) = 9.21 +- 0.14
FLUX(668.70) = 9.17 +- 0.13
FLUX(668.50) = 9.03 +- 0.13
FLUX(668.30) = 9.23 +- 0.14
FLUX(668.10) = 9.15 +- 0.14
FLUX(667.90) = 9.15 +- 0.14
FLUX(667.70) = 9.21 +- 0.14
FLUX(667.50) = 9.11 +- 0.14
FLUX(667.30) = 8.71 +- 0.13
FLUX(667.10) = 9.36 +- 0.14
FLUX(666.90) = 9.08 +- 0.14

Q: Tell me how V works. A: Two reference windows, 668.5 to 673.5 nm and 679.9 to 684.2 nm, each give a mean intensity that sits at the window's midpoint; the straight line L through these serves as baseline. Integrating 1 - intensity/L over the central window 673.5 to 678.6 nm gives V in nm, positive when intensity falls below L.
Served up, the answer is 0.329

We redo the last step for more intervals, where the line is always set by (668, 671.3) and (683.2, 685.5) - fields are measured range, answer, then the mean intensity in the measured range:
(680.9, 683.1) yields -0.08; 10.1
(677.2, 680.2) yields 0.02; 9.51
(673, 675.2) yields 0.14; 8.76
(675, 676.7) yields 0.03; 9.24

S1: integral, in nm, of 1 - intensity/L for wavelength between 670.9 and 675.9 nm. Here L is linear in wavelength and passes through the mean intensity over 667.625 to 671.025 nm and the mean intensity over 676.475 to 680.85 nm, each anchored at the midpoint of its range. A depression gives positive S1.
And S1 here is 0.11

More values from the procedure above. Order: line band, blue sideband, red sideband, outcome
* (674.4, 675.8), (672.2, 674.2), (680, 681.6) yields 0.02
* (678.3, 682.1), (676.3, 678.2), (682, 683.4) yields 0.08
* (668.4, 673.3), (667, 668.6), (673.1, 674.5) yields -0.13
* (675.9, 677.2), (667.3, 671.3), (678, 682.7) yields 0.04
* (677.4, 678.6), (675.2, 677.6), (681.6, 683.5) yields 0.04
